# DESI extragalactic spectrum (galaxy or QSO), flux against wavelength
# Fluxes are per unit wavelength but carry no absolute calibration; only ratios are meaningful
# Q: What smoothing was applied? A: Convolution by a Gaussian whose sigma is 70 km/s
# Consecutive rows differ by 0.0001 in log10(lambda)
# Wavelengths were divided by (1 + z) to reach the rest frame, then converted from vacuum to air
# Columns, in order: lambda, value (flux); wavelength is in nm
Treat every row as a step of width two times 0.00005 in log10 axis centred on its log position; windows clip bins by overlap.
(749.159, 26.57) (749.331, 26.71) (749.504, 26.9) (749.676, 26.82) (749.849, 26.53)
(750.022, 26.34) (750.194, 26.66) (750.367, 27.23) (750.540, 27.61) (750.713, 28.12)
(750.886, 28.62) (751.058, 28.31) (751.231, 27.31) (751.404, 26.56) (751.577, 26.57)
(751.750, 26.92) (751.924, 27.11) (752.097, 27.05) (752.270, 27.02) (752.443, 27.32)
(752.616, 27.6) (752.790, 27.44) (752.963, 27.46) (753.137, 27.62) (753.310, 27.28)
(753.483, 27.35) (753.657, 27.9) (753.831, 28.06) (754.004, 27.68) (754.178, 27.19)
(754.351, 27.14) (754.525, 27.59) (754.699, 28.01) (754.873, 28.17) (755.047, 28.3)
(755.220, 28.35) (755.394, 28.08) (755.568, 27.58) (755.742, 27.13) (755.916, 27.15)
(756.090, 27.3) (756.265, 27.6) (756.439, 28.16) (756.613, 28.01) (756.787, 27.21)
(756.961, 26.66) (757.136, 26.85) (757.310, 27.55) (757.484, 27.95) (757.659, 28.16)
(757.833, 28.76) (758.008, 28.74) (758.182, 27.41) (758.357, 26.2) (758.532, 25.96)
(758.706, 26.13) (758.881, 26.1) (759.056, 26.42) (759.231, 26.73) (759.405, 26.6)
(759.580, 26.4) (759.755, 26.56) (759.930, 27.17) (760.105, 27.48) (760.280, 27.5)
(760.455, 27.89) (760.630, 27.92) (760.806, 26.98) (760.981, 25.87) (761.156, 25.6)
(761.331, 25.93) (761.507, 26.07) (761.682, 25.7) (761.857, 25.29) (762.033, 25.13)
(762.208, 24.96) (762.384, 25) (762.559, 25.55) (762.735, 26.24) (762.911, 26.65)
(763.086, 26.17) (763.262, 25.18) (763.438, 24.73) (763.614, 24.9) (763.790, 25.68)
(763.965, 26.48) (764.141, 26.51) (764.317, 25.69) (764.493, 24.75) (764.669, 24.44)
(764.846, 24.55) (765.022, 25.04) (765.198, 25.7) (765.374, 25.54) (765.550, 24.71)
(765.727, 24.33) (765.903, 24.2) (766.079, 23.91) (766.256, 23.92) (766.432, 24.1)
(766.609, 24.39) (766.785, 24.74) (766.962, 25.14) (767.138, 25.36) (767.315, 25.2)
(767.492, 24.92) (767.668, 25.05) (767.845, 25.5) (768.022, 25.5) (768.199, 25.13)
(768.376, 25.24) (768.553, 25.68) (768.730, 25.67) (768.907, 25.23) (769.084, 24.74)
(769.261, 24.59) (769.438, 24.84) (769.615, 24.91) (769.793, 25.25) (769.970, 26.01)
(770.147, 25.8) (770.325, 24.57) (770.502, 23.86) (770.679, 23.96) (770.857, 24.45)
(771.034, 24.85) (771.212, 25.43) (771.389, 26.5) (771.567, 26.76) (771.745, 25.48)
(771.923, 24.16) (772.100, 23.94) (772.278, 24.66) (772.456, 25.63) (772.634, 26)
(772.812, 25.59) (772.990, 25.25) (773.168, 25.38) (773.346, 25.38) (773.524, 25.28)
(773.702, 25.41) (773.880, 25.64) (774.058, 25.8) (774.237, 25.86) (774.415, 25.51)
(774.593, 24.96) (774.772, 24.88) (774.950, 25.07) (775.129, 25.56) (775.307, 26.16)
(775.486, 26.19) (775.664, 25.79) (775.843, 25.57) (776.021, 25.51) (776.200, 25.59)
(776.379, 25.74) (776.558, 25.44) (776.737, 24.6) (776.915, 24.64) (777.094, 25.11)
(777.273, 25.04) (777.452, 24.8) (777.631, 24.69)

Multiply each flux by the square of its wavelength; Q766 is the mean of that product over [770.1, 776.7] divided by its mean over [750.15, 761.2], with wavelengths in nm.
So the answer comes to 0.97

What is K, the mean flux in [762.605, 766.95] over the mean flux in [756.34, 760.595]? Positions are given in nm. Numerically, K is 0.92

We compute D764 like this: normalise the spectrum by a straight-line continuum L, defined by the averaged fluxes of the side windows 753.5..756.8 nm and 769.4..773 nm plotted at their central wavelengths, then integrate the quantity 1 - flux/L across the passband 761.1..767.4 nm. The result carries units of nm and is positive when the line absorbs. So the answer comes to 0.25 nm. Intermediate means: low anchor 27.7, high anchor 25.1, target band 25.2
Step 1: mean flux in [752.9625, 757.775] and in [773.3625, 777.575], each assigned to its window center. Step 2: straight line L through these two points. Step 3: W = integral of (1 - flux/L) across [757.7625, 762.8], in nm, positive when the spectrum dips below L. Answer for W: 0.11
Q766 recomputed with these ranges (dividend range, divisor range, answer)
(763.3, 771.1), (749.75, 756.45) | 0.94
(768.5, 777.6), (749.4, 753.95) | 0.98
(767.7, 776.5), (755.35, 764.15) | 0.98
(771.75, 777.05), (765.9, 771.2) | 1.03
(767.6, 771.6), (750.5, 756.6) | 0.95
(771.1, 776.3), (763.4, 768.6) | 1.04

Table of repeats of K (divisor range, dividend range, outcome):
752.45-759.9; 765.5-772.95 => 0.91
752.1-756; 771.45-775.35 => 0.92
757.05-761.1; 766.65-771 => 0.92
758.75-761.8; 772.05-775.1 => 0.95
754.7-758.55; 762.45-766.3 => 0.91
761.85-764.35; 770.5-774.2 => 0.99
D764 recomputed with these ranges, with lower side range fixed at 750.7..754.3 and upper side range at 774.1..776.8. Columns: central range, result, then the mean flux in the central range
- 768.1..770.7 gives 0.10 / 25.1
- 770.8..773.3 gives 0.05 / 25.3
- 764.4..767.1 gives 0.17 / 24.6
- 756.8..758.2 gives -0.04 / 27.8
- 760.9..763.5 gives 0.10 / 25.6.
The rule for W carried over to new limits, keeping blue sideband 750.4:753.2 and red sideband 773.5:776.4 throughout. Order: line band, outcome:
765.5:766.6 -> 0.09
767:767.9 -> 0.03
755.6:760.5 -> -0.05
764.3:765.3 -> 0.05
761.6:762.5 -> 0.05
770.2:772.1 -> 0.07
